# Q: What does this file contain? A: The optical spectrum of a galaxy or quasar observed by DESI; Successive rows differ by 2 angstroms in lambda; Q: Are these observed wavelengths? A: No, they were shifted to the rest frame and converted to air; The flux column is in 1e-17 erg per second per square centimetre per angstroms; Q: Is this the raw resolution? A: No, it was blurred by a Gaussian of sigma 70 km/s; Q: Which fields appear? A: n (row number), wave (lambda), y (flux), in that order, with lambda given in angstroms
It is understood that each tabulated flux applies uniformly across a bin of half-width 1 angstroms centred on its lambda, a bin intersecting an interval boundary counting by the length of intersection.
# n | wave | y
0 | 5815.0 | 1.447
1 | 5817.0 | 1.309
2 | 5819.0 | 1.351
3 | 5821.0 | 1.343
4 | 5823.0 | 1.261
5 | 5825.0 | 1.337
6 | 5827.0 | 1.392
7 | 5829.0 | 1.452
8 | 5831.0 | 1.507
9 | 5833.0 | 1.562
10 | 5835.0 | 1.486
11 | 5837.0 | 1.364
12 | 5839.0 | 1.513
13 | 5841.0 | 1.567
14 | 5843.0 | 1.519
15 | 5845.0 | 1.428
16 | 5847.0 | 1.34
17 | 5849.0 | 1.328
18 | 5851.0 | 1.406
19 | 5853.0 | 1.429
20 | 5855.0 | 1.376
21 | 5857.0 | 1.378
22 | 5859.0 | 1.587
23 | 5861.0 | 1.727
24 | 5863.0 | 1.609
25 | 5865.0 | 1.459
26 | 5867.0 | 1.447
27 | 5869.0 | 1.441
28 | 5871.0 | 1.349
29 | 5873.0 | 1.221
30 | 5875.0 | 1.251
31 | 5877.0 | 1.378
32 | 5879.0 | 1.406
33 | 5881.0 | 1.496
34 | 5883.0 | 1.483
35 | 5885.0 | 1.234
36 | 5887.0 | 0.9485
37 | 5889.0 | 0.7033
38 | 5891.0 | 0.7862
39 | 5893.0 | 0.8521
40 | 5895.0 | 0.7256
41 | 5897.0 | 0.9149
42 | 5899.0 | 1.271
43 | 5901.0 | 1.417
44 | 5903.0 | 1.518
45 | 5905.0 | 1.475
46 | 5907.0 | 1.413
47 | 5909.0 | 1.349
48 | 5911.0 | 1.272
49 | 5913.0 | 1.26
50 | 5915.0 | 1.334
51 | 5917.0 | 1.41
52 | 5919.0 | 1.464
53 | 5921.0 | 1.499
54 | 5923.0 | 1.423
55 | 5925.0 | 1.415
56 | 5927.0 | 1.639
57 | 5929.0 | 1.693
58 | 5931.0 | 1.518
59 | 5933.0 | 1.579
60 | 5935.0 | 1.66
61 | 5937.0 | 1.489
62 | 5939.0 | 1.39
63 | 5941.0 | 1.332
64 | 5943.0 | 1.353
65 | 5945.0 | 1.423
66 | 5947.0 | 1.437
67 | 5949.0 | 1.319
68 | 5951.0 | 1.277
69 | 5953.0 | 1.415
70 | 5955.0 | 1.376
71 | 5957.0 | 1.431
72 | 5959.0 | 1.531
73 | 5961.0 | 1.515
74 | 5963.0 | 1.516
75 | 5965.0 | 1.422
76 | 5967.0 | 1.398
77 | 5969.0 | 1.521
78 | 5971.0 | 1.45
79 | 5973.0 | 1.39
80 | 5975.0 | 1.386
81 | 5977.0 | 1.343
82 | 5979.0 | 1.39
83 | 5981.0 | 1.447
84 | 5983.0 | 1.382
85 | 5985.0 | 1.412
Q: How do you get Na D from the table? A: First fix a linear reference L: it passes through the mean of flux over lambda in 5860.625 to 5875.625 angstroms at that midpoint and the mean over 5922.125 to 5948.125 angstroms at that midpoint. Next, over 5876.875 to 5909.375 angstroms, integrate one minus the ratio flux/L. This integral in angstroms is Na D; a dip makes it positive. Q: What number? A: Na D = 5.9 angstroms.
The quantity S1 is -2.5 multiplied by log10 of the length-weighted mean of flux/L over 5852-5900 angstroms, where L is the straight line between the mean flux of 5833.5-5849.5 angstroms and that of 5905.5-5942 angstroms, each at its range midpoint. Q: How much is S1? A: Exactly 0.15 mag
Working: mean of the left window 1.45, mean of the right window 1.45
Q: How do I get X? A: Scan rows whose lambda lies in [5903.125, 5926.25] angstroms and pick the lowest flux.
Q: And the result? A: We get 1.26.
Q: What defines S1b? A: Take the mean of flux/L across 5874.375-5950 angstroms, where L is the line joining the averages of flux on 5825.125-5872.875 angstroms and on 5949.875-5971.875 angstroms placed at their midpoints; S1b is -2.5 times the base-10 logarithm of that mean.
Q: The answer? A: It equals 0.092 mag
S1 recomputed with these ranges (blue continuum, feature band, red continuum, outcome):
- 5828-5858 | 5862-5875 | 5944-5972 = 0.03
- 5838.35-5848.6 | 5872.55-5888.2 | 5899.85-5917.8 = 0.10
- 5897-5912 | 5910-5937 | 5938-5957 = -0.09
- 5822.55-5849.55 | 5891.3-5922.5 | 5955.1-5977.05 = 0.14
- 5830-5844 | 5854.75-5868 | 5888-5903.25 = -0.18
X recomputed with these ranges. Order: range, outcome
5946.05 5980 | 1.277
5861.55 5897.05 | 0.7033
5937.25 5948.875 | 1.332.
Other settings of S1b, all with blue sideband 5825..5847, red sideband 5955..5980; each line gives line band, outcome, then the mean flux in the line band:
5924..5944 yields -0.05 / 1.51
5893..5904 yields 0.26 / 1.14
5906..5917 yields 0.09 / 1.33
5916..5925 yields 0.00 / 1.45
